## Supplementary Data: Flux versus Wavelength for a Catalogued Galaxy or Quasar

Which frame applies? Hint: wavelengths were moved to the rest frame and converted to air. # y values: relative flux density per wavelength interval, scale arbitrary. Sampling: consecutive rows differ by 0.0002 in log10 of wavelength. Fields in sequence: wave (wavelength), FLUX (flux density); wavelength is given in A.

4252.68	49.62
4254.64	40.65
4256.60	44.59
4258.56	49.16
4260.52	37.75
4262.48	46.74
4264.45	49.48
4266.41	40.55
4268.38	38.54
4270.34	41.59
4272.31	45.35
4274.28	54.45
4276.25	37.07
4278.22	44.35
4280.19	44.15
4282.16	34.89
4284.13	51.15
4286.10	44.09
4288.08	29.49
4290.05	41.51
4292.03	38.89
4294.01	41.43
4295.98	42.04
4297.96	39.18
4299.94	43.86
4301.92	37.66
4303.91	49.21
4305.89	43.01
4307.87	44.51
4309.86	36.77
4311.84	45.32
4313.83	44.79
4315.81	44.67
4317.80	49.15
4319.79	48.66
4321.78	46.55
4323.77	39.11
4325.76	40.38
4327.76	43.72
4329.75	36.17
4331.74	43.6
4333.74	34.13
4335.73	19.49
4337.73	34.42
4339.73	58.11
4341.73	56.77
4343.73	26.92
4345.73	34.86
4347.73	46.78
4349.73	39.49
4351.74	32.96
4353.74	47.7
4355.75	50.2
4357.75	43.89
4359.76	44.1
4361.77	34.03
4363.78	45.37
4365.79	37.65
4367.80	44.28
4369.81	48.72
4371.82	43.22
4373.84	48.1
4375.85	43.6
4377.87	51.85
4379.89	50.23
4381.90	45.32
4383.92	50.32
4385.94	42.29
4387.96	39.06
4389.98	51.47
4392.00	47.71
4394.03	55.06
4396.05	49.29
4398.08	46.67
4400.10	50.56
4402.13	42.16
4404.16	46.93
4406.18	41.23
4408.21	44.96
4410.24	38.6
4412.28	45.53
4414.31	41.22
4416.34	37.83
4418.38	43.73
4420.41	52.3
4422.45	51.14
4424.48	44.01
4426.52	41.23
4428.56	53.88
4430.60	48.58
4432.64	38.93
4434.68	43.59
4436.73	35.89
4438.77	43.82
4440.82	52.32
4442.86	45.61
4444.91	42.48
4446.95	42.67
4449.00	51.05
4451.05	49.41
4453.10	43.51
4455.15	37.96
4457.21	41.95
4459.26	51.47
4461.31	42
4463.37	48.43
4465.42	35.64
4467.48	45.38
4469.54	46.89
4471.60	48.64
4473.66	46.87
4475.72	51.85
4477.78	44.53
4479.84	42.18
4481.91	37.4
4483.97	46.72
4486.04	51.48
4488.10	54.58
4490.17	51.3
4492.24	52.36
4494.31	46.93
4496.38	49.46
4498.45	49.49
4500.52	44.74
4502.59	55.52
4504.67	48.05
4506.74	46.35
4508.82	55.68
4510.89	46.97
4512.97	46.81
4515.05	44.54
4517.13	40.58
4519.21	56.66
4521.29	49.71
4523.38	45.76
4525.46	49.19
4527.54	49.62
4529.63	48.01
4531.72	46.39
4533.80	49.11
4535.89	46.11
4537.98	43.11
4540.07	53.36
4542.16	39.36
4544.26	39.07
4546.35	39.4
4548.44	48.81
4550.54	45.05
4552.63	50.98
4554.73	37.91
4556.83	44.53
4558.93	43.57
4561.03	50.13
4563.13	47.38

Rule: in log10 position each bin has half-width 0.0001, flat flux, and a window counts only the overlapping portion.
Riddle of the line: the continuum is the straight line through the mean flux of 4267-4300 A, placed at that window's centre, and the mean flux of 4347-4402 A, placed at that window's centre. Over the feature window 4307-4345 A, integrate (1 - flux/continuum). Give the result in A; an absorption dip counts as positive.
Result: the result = 1.6 A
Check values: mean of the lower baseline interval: 41.8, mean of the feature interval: 41.7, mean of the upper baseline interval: 45.5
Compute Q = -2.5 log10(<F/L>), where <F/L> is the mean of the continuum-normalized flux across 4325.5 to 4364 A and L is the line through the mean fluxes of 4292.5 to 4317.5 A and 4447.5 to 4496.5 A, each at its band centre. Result 0.08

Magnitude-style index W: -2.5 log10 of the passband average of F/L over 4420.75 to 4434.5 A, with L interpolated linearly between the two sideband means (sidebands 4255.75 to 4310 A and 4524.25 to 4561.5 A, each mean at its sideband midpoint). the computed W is -0.05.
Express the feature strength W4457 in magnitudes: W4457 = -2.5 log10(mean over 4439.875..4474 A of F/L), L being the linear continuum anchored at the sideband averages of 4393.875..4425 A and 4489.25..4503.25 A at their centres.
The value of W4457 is 0.06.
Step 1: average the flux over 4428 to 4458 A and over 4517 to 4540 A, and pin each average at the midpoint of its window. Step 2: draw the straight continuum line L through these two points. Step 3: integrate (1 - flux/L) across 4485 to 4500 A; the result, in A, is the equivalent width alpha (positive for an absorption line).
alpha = -1.3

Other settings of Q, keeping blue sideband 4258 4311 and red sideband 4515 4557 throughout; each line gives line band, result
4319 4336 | 0.08 mag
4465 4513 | -0.06 mag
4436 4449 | 0.00 mag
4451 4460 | 0.02 mag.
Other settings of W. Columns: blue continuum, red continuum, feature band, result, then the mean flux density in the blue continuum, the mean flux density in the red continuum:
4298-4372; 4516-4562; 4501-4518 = -0.06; 42.1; 46.2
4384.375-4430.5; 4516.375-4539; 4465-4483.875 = 0.05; 45.9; 47.8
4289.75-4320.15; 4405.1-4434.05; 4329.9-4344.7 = 0.12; 43.1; 44.5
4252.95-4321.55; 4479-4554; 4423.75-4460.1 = 0.03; 43.2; 47.5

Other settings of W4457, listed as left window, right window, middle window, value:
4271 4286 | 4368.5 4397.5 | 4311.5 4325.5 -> 0.009 mag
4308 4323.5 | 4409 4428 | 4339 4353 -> 0.064 mag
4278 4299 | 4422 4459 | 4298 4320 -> -0.063 mag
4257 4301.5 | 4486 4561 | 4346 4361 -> 0.025 mag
